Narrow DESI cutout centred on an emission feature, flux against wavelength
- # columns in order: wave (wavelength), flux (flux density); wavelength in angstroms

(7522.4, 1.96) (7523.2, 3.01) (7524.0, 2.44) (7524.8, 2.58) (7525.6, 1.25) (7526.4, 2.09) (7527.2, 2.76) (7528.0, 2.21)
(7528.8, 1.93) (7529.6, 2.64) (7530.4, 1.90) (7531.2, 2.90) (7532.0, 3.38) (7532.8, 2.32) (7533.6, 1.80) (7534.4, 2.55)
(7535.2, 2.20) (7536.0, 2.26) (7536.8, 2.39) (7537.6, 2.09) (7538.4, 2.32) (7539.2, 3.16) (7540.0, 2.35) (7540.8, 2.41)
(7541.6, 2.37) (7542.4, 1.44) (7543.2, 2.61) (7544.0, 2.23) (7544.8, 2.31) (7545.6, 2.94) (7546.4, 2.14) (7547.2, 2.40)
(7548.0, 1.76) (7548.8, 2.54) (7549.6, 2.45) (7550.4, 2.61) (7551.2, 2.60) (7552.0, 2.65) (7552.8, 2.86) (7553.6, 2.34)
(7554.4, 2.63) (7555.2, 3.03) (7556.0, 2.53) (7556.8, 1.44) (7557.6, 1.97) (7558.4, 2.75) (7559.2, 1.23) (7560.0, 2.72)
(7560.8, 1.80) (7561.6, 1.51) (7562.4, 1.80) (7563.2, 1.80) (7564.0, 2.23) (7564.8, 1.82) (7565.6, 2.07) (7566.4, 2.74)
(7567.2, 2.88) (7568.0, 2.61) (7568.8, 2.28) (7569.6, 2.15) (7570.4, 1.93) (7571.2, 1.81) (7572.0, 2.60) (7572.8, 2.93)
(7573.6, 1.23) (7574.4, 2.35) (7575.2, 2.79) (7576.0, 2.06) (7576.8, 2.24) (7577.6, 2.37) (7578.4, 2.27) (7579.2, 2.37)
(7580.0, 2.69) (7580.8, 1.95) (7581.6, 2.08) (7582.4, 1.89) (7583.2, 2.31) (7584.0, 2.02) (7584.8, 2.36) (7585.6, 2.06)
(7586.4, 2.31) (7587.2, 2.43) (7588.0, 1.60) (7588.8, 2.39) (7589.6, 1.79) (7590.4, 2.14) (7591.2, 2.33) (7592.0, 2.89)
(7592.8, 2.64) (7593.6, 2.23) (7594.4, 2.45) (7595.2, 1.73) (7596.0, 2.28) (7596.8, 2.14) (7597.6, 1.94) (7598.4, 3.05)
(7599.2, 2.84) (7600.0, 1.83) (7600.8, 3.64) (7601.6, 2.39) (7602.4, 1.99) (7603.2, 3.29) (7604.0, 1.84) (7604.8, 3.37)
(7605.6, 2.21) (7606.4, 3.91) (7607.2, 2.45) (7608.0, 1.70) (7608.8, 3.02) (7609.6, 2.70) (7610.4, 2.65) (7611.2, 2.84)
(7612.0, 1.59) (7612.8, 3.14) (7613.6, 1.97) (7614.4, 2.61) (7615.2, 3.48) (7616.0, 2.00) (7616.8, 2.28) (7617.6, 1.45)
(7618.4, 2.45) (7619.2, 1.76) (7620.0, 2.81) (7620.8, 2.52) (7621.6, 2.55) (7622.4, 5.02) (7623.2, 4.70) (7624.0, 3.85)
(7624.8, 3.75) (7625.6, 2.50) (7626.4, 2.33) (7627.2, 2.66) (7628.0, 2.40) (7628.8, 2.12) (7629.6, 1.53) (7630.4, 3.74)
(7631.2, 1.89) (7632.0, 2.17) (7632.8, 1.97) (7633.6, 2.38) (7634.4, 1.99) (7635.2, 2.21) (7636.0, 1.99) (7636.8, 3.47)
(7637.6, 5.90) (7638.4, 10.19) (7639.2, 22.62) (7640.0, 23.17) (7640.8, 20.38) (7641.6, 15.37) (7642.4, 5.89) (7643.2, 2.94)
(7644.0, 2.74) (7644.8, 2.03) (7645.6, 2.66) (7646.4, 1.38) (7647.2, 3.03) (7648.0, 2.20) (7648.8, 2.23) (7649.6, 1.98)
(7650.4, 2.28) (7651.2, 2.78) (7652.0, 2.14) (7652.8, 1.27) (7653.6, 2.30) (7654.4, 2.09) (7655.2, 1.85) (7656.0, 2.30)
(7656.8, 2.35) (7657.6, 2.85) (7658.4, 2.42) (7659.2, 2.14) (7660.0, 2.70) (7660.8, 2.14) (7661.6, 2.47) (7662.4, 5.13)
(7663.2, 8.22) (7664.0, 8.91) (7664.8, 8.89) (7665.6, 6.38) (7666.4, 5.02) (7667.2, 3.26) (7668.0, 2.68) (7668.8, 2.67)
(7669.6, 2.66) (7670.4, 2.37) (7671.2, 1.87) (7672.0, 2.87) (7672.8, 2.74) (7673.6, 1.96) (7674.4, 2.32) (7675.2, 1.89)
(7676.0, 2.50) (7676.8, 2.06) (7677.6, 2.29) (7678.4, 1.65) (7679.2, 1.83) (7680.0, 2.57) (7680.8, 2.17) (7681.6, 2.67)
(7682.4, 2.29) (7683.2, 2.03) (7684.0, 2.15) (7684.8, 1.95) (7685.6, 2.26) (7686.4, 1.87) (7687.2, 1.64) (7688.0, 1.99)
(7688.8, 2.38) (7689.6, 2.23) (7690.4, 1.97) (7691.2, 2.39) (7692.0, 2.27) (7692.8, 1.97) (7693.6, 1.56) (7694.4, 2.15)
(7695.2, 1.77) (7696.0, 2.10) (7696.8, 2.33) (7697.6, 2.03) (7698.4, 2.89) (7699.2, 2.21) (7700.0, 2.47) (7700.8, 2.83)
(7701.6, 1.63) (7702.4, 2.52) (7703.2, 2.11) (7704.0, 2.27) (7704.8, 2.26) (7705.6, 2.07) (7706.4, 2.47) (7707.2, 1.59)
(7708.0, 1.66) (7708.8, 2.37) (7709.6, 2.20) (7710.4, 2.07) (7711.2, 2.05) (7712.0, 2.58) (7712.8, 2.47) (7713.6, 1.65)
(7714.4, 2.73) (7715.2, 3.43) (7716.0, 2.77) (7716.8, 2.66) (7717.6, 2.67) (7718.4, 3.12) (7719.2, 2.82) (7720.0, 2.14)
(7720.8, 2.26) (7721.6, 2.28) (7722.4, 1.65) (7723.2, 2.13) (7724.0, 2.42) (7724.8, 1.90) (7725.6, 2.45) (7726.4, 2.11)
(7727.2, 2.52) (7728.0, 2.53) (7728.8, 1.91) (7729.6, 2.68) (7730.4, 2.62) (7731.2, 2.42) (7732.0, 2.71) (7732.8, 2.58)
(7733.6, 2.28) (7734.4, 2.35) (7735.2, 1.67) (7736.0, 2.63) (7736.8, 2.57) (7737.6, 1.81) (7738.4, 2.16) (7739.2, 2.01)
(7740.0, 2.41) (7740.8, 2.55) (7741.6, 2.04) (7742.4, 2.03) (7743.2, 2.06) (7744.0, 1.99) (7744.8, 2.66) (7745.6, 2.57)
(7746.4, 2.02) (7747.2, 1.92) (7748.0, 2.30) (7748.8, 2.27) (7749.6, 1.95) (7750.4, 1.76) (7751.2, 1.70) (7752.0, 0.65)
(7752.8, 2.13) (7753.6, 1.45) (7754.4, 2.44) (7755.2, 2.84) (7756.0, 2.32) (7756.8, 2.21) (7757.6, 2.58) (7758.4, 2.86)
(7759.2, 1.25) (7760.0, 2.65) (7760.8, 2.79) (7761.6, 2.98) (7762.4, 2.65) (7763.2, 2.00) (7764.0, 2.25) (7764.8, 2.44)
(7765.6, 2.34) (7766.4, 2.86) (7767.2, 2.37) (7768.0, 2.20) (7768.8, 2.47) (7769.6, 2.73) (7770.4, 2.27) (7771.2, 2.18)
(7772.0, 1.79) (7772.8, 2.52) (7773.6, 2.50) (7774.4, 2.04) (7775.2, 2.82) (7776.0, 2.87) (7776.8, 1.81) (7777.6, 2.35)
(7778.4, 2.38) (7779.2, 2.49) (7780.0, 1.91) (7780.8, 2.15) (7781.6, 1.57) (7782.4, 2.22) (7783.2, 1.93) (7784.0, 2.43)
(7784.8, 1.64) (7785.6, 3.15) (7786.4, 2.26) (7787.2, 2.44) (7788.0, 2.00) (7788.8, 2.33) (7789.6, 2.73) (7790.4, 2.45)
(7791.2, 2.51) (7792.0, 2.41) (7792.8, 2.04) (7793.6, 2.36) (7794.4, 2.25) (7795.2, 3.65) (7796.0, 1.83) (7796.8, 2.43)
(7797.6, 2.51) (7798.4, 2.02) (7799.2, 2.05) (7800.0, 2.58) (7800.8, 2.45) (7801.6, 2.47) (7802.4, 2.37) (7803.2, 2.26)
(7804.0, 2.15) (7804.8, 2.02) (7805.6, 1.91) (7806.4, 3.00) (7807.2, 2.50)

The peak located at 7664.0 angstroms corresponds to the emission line [N II]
